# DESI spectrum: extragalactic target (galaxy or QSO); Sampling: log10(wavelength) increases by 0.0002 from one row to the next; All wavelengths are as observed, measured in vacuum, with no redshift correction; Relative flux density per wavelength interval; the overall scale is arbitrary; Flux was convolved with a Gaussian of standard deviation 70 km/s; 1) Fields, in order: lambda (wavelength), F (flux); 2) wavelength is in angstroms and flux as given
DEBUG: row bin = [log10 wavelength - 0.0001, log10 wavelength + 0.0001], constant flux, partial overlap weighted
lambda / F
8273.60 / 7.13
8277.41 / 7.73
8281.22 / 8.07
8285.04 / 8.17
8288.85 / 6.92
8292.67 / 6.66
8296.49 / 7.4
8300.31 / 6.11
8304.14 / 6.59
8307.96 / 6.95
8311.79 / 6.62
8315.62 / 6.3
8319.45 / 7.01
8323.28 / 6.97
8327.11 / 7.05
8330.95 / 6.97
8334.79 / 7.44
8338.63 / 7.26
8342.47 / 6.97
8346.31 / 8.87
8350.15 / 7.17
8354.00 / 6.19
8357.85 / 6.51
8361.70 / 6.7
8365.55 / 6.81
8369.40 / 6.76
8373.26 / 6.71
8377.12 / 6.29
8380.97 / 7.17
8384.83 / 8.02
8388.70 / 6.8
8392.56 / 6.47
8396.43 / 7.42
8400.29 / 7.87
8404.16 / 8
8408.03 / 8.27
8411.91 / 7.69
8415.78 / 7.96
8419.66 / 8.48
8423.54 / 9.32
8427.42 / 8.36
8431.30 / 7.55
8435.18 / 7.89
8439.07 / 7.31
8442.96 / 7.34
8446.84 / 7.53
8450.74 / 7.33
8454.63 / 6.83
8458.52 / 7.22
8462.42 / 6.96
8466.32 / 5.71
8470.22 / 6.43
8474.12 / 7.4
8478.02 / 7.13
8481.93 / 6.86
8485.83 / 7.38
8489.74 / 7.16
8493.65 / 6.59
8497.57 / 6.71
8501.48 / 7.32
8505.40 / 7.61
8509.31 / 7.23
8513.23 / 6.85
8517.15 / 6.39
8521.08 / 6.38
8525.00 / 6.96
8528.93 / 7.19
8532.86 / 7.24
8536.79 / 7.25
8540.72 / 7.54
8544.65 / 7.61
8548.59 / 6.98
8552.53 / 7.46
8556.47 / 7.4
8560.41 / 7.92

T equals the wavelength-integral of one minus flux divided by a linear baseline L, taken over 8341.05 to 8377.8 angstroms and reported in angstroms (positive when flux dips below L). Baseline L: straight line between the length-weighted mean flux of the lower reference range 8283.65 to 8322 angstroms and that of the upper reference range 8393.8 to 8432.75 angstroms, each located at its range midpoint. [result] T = 2.72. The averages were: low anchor 6.86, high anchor 8.07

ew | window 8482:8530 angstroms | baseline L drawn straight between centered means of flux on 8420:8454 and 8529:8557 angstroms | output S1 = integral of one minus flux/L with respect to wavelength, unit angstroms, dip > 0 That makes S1 3.4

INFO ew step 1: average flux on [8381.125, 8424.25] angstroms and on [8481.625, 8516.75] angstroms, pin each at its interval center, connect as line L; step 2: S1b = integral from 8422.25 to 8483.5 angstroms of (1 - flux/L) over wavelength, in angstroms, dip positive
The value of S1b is 0.9 angstroms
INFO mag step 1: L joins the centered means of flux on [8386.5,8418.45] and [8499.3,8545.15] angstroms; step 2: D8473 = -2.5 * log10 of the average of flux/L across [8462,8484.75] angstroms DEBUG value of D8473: 0.08 mag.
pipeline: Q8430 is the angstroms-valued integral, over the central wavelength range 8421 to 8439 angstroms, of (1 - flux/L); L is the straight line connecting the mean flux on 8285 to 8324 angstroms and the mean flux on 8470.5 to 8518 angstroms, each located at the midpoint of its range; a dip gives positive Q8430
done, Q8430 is -3.1 angstroms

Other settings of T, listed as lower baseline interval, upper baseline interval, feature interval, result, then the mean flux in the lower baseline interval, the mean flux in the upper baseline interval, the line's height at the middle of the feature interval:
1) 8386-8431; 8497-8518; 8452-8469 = 1.73 angstroms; 7.87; 7.07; 7.45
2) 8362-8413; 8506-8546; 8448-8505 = 1.38 angstroms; 7.23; 7.08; 7.13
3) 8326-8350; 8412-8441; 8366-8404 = 3.38 angstroms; 7.42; 8.1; 7.78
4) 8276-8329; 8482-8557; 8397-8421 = -3.16 angstroms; 7.03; 7.11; 7.07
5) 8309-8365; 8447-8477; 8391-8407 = -1.31 angstroms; 7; 6.89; 6.94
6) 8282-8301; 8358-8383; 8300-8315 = 1.04 angstroms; 7.17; 6.73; 7.08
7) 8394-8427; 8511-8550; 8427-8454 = 1.07 angstroms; 8.11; 7.04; 7.84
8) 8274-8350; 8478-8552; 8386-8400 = 0.11 angstroms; 7.16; 7.08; 7.13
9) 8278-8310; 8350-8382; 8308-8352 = -1.59 angstroms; 7.13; 6.66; 6.9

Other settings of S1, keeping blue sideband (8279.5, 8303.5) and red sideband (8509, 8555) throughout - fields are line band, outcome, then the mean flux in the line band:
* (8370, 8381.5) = 0.8 angstroms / 6.67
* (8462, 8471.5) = 1.1 angstroms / 6.27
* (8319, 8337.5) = 0.2 angstroms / 7.1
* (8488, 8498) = 0.4 angstroms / 6.82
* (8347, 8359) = 0.5 angstroms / 6.86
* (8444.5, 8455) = -0.3 angstroms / 7.3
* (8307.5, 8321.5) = 0.9 angstroms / 6.7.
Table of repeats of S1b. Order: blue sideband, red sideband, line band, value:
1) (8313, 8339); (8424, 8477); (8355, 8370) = 0.9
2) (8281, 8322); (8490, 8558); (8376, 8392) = -0.1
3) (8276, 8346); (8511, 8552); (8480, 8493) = 0.0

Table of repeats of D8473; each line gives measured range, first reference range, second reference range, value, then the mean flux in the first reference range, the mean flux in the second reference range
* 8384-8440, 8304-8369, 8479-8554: -0.119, 6.97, 7.09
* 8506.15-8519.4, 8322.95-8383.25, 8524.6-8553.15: 0.055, 7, 7.29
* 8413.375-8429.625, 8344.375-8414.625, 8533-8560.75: -0.169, 7.22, 7.41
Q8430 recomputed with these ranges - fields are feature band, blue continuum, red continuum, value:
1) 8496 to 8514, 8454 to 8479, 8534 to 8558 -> -0.2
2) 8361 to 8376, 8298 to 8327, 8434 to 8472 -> 0.2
